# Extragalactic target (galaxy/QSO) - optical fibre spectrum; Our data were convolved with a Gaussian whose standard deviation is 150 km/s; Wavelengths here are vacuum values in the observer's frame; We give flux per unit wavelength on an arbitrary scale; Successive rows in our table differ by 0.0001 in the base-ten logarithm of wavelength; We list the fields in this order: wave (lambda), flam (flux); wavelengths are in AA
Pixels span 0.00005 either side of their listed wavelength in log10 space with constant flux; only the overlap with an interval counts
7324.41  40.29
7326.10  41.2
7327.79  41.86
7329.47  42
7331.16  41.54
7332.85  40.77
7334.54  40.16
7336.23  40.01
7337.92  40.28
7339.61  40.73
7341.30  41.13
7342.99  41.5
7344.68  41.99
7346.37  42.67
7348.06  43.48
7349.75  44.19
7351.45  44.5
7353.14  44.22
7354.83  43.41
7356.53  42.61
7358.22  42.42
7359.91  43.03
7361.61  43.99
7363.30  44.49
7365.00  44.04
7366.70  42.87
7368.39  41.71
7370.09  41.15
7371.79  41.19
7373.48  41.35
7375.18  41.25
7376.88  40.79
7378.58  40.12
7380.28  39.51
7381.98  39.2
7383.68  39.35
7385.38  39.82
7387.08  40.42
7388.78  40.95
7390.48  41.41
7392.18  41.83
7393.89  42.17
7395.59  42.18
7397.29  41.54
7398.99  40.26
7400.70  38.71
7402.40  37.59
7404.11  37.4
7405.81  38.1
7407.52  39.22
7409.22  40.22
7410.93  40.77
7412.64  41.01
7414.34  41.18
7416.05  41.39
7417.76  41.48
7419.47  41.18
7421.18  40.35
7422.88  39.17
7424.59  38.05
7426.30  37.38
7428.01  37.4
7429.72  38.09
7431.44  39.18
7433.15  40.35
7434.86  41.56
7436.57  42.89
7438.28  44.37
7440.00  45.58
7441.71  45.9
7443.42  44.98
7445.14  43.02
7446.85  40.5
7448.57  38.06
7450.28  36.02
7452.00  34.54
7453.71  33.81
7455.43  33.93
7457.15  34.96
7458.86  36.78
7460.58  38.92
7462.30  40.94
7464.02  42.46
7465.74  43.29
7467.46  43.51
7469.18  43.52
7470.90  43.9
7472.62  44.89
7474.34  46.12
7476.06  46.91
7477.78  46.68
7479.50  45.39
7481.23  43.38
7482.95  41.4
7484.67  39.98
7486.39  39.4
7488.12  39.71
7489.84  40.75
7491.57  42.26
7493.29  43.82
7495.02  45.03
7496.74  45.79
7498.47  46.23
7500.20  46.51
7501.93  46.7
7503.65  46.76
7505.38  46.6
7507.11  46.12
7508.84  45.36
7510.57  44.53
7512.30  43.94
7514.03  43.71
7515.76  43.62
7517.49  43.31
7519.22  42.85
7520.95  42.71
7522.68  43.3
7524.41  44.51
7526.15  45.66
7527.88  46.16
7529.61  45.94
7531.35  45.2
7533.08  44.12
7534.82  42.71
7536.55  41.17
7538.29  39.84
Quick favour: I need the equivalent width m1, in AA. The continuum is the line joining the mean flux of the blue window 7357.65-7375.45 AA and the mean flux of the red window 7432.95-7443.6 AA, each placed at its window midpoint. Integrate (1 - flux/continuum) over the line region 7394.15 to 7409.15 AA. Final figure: 1.3 AA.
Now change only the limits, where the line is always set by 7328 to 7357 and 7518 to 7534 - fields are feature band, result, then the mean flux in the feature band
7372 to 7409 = 2.2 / 40.2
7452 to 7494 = 2.3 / 41.4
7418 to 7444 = 1.3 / 41.1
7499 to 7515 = -0.5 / 45.6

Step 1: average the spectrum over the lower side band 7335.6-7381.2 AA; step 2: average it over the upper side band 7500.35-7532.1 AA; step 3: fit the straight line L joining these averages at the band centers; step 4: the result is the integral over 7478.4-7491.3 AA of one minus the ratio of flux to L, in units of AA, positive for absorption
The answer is 0.8 AA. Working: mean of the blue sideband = 42.2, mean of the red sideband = 44.9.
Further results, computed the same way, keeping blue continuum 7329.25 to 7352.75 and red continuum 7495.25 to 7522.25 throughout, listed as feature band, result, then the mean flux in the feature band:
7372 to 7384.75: 0.67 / 40.3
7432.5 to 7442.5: 0.03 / 43.5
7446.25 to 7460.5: 2.52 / 36.2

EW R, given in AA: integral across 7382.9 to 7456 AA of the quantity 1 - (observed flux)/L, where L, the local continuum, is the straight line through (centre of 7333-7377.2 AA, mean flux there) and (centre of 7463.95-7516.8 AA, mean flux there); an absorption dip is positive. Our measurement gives 5.19 AA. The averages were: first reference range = 42.3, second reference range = 44.2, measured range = 40.1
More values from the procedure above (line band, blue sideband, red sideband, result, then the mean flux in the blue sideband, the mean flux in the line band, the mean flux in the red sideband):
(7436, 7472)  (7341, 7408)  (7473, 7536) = 2.2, 41.5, 40.6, 44.2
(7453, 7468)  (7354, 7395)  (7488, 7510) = 1.8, 41.6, 38.7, 44.9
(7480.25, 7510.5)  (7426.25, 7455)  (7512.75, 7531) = -0.7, 40.2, 43.9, 44.2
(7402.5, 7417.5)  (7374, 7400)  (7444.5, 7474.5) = 0.2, 40.7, 39.8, 39.8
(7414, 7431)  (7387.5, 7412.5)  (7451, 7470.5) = 0.1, 40.2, 39.5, 38.9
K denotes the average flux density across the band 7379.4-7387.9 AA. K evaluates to 39.7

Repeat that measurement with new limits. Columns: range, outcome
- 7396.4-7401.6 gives 40.2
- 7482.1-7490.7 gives 40.3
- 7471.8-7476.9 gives 46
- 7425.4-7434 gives 38.4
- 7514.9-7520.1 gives 43.3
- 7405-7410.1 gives 39.2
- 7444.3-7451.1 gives 39.4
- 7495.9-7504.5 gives 46.4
